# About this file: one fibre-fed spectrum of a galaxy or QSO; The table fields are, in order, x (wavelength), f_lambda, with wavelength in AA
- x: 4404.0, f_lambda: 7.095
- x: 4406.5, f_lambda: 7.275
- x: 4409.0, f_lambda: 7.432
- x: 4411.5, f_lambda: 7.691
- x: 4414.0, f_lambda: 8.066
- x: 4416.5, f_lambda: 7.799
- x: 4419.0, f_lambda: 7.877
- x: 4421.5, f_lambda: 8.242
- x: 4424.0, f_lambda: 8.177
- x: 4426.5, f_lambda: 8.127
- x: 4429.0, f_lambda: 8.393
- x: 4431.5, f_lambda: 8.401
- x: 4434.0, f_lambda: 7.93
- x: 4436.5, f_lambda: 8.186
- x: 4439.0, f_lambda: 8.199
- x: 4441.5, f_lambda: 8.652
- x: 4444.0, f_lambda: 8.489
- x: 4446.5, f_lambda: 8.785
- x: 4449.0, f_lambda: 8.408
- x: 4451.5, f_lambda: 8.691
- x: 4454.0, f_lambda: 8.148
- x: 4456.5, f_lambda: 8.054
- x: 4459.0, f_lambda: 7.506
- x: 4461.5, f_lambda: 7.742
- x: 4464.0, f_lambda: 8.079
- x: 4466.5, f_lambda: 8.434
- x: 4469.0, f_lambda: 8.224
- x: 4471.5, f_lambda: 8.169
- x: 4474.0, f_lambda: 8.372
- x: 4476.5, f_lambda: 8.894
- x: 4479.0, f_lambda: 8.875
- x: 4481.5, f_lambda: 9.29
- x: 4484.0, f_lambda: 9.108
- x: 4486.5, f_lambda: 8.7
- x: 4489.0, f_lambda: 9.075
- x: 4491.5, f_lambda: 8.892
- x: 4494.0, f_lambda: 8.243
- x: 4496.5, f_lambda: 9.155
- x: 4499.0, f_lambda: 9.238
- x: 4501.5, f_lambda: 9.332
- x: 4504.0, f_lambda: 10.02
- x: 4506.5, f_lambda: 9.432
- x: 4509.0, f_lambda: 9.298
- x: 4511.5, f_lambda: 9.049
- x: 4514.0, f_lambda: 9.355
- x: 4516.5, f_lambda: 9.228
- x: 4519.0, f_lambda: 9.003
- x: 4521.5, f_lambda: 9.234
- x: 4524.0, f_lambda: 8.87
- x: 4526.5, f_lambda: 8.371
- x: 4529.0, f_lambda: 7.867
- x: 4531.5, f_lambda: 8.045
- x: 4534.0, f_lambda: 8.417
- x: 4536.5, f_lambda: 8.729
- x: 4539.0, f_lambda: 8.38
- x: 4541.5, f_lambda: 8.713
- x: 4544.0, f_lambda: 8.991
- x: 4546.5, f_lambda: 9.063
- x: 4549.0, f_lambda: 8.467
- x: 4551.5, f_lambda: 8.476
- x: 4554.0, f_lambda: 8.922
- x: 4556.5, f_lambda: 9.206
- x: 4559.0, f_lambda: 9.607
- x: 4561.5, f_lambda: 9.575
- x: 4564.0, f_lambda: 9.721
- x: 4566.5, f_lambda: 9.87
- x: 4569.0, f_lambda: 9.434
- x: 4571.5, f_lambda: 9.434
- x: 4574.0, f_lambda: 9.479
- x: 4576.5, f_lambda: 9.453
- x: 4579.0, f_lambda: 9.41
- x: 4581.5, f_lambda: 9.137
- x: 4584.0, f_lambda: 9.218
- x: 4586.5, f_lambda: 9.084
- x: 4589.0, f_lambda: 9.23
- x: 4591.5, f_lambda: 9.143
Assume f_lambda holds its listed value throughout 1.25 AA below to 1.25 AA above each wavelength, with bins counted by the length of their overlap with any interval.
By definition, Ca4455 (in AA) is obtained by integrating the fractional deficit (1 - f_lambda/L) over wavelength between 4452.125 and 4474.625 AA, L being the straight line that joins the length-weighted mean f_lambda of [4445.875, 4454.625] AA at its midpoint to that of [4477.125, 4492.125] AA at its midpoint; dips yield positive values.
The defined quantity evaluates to 1.6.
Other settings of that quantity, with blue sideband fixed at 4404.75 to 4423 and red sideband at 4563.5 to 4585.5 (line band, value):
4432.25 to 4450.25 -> -0.75 AA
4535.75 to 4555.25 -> 0.91 AA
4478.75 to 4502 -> -1.15 AA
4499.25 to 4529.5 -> -1.08 AA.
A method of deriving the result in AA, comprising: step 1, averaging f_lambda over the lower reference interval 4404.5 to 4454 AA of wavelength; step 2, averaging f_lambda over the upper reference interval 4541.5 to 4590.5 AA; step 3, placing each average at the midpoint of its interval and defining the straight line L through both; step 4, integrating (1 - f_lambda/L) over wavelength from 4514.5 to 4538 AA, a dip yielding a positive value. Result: 0.7 AA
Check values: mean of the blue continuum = 8.13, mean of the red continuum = 9.24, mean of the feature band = 8.66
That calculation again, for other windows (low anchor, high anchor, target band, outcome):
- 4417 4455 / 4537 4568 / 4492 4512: -1.1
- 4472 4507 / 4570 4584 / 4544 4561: 0.5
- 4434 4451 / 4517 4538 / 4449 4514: -1.7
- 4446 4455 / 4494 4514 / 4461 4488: 0.9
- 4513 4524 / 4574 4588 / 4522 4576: 1.6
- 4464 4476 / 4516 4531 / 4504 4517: -1.1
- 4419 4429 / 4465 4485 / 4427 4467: 0.7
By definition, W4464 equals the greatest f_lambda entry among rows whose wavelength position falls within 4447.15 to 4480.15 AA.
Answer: 8.894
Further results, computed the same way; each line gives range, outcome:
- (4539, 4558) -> 9.206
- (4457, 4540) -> 10.02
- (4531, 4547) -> 9.063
